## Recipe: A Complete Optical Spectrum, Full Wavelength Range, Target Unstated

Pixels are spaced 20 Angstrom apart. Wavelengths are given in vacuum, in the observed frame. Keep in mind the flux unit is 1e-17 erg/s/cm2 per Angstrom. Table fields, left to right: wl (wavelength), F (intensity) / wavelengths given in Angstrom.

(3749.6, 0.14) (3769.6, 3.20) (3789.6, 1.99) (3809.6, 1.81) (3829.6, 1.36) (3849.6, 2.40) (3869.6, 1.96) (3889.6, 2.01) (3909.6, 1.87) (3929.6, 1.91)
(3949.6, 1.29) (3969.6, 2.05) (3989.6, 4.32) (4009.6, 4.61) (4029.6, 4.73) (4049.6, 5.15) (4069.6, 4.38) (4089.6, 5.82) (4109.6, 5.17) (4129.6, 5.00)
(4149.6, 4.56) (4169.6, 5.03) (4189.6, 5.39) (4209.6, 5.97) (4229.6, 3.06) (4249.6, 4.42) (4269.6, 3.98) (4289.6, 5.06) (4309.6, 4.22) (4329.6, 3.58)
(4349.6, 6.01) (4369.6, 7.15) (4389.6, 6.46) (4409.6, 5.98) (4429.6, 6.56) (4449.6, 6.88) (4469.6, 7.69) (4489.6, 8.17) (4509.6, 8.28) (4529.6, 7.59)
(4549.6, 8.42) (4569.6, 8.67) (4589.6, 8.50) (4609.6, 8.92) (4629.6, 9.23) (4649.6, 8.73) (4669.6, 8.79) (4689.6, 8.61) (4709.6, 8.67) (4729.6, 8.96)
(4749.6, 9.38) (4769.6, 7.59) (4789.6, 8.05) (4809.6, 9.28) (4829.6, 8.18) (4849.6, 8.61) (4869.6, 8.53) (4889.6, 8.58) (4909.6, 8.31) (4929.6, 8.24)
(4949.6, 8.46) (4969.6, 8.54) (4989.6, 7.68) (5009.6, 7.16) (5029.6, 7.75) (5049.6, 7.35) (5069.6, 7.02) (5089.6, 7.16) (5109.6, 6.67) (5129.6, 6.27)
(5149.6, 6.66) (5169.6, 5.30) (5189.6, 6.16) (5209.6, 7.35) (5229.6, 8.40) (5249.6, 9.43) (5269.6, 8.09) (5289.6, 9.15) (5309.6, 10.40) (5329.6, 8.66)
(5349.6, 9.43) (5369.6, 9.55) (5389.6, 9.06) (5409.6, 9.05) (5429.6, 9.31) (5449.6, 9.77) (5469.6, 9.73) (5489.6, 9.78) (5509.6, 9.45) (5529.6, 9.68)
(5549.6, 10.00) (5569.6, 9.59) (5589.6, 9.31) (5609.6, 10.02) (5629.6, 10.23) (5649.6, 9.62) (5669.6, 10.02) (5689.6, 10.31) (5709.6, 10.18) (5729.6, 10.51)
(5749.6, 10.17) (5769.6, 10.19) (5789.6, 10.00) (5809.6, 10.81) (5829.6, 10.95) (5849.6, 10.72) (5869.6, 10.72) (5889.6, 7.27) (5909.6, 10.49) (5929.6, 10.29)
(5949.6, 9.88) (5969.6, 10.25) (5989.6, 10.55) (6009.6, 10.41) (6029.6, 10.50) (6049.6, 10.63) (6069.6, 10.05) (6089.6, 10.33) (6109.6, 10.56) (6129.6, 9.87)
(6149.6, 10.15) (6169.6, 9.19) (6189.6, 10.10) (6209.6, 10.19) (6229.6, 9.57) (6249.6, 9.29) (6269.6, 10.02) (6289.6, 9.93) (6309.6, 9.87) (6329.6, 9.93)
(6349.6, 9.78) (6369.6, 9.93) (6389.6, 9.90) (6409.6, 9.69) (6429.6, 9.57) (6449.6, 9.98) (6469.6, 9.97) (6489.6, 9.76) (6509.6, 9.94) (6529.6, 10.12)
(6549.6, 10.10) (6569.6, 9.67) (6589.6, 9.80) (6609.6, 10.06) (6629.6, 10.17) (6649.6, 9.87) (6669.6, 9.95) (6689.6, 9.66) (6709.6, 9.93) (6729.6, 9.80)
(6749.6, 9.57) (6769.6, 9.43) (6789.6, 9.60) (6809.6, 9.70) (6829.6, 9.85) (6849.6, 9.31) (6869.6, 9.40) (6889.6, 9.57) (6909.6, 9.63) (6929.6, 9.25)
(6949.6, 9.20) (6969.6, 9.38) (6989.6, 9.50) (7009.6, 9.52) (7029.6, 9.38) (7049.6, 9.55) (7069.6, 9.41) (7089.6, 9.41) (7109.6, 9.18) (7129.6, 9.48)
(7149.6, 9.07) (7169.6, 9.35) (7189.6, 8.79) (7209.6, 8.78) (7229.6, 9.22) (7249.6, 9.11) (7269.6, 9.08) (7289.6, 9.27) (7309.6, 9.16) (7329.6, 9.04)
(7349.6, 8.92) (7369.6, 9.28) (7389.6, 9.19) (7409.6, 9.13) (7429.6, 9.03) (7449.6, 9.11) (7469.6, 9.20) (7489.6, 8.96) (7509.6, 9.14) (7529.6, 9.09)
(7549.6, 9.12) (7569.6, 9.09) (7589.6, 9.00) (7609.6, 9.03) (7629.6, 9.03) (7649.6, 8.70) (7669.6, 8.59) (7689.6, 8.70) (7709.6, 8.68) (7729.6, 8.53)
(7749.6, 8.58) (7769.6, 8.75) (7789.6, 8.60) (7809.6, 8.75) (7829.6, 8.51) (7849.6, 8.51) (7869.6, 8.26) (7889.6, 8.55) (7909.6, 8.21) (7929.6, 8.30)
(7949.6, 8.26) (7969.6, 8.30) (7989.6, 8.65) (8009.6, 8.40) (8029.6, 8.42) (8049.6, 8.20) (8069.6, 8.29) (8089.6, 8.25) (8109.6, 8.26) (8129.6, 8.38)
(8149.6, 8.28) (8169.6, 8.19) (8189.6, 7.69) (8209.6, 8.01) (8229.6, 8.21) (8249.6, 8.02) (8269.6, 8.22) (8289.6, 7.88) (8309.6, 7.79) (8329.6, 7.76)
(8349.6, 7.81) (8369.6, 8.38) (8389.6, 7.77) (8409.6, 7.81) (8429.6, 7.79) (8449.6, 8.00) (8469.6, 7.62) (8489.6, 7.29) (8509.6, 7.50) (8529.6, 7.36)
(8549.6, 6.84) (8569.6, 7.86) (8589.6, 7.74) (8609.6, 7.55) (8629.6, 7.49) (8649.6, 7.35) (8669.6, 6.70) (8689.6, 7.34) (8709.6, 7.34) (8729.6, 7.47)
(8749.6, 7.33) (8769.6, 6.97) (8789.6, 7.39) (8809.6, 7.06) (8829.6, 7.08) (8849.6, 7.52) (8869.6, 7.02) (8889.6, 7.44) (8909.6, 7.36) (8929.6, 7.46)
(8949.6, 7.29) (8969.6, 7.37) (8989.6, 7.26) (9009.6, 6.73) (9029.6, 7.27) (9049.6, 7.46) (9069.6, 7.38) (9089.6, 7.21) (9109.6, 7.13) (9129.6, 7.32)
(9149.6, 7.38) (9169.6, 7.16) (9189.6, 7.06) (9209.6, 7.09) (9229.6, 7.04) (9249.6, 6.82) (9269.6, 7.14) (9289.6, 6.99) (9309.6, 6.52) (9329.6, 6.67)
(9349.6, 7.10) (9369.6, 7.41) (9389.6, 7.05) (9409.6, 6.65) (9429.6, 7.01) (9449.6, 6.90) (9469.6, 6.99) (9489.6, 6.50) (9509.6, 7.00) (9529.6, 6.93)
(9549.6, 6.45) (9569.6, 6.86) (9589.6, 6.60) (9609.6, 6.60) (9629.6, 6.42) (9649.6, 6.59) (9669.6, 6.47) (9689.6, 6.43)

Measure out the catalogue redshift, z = 0.00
